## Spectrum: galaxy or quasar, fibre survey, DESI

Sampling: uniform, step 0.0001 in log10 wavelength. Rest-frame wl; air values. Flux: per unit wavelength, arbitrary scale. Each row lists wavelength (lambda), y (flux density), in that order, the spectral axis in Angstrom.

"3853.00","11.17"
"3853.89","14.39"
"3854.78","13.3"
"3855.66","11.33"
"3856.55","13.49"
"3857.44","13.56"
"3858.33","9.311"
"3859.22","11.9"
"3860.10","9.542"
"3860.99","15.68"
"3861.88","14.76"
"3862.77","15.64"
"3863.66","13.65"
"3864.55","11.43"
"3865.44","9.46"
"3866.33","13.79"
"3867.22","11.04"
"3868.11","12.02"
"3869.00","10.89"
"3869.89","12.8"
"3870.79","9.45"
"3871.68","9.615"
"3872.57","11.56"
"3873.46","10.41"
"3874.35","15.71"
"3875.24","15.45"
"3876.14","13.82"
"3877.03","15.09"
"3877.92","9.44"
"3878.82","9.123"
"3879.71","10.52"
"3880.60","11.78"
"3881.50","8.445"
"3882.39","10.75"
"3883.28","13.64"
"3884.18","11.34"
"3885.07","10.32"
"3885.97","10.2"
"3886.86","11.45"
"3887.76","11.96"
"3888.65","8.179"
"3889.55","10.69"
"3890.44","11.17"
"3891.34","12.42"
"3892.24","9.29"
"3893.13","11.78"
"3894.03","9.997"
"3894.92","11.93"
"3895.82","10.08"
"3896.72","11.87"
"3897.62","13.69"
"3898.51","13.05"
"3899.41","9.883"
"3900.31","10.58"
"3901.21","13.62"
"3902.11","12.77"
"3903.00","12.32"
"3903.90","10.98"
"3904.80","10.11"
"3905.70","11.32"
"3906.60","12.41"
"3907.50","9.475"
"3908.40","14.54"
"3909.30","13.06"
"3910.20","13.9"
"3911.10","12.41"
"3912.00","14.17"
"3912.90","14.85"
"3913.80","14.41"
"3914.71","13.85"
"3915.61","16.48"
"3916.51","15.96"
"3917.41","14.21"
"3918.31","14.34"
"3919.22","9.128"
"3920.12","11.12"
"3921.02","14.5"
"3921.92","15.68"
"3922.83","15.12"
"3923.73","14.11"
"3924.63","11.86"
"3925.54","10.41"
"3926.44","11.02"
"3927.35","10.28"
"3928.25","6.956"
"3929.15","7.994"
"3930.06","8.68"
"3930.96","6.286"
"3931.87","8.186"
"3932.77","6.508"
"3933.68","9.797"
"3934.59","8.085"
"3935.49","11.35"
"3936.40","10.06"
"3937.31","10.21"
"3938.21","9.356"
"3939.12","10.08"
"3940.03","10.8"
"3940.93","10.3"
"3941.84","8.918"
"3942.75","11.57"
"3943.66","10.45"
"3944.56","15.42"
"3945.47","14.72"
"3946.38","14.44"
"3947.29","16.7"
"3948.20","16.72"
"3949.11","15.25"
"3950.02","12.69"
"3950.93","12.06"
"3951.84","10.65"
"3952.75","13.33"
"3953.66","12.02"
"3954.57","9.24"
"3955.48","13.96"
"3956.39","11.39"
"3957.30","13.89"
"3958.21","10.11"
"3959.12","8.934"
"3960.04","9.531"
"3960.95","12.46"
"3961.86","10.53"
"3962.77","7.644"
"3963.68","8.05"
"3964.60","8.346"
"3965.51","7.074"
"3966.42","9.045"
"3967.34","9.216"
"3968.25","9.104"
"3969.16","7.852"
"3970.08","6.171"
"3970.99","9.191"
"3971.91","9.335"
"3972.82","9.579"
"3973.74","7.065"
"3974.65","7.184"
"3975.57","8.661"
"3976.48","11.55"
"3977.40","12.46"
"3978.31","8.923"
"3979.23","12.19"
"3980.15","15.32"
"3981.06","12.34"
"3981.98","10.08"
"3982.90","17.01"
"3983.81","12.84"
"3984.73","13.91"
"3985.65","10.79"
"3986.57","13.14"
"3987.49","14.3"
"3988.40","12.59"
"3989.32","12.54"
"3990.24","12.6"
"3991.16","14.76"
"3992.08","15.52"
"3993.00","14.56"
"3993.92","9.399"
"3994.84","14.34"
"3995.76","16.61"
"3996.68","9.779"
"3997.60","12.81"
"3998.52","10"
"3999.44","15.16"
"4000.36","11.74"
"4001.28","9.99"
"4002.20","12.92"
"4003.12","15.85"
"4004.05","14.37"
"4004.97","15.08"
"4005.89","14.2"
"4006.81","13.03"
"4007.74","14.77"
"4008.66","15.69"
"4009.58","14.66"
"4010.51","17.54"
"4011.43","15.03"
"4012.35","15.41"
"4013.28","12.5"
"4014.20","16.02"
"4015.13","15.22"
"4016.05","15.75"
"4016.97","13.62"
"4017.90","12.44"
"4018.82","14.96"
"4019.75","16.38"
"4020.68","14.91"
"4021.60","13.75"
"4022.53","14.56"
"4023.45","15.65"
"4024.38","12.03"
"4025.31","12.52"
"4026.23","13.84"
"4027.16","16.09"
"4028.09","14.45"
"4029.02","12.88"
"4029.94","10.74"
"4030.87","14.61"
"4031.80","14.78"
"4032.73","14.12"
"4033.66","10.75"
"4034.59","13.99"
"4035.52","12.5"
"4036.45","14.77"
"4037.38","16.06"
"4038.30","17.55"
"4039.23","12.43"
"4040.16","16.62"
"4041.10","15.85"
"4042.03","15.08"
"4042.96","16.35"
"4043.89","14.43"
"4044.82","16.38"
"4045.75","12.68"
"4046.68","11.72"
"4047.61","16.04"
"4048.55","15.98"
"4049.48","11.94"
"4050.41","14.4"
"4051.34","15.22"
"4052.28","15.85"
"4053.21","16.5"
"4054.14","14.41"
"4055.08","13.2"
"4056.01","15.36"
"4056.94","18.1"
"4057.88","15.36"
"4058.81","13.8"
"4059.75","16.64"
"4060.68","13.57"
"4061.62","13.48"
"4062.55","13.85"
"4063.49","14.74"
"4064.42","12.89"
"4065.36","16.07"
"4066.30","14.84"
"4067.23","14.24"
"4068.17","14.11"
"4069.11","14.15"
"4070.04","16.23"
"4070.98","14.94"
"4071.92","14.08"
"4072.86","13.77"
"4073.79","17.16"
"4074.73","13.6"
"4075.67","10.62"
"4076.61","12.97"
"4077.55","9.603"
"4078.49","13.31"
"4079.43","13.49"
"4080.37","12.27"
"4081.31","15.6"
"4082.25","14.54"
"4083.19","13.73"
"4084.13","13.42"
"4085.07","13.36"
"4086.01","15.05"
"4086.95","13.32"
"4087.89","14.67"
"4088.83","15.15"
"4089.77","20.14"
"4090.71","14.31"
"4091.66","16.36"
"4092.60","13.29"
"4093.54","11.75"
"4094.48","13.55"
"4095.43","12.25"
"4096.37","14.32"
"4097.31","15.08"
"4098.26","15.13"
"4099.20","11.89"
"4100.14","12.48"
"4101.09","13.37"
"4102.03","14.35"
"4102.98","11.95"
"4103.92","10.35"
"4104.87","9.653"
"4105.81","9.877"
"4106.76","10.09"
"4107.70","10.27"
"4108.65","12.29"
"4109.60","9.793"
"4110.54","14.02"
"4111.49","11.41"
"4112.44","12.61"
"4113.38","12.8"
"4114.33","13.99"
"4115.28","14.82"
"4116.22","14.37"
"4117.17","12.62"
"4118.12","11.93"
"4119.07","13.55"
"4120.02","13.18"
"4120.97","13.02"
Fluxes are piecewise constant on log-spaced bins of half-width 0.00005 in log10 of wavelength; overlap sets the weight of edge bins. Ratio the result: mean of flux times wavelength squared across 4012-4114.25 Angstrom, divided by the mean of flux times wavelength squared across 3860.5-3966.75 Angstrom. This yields 1.29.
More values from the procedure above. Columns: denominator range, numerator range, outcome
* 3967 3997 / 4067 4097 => 1.28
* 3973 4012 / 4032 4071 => 1.17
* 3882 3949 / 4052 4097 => 1.32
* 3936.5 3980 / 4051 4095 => 1.42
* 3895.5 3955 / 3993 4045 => 1.25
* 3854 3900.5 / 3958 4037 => 1.14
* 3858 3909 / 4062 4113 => 1.28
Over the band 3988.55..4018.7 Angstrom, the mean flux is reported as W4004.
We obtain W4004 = 13.9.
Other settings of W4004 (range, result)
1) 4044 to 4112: 13.8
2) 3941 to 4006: 11.8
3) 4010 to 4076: 14.5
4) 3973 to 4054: 13.7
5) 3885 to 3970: 11.4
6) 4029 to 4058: 14.6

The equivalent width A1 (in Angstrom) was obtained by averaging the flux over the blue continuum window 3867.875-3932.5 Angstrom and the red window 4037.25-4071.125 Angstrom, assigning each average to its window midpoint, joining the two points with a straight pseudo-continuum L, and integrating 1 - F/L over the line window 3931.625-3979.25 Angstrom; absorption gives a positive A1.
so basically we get 8.6 Angstrom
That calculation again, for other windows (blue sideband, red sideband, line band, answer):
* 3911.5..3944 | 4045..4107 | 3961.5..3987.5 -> 4.1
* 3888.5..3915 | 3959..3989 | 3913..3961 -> -2.3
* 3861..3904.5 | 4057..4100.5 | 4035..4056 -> -1.7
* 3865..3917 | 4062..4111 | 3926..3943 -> 4.2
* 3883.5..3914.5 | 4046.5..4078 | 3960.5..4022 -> 4.4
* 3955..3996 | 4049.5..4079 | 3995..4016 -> -3.1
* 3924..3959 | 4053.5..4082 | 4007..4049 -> -4.1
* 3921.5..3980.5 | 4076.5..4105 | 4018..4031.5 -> -2.0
